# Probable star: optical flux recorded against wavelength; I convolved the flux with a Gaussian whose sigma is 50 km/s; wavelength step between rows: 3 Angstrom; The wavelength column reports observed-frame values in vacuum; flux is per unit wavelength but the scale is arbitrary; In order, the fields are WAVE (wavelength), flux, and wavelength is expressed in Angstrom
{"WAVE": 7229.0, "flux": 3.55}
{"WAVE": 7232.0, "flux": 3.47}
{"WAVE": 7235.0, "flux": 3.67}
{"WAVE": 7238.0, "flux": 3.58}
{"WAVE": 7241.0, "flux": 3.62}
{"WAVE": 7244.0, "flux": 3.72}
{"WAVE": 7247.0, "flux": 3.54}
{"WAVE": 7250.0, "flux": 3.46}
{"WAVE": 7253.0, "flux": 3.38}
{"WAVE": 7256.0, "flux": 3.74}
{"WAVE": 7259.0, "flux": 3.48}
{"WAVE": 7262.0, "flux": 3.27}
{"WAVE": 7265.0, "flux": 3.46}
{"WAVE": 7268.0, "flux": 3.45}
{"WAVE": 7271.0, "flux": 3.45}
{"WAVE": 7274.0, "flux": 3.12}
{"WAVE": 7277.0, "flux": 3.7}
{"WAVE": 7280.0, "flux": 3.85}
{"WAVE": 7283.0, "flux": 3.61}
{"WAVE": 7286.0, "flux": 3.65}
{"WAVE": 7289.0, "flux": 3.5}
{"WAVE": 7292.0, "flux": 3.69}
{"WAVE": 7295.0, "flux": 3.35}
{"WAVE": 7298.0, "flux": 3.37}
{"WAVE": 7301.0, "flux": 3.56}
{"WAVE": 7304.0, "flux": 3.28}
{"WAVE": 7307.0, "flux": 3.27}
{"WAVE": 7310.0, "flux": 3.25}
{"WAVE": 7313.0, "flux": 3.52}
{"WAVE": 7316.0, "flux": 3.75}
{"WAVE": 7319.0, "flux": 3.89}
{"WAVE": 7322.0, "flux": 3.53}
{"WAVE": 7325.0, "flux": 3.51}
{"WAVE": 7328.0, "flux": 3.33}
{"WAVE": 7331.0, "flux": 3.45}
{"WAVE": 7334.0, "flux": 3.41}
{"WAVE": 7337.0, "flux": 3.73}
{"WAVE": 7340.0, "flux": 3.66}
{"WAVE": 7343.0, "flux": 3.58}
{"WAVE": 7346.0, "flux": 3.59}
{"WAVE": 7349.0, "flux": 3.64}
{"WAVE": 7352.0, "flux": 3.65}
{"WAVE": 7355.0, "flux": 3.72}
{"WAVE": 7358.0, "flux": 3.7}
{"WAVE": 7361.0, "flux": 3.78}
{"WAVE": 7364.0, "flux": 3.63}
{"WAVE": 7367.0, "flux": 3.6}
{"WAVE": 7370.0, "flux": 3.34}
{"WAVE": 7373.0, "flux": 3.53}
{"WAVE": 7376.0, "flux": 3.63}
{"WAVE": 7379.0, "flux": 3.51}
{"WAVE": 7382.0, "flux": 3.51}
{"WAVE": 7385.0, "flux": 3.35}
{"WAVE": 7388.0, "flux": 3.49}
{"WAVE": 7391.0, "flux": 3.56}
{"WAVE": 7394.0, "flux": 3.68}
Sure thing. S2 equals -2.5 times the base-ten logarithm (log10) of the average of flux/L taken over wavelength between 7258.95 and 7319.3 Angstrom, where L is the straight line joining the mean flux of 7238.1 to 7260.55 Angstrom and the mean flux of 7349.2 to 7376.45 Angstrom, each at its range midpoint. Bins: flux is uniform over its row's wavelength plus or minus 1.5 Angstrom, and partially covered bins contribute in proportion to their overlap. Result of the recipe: 0.028 mag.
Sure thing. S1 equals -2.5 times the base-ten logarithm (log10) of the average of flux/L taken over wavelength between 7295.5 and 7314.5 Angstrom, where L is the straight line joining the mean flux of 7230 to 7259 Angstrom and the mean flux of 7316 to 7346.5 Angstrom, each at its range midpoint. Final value 0.063 mag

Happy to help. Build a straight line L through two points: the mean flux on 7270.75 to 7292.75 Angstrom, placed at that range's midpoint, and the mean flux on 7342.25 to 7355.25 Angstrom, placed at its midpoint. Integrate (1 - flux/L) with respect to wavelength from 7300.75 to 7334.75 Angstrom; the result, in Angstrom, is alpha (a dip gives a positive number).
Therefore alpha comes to 1.2 Angstrom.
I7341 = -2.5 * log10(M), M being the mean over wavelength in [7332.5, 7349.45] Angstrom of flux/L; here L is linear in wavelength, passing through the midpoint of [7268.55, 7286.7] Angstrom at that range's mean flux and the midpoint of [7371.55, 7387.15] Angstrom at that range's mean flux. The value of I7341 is -0.02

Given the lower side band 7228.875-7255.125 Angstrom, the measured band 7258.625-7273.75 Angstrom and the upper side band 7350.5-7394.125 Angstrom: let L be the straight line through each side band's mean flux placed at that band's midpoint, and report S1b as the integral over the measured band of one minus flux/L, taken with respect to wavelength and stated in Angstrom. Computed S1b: 0.7 Angstrom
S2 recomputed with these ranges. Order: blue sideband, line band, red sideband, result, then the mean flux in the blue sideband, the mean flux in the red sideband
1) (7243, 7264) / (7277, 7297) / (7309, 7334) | -0.03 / 3.51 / 3.53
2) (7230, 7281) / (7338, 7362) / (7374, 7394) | -0.04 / 3.52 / 3.52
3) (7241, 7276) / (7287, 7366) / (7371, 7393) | -0.02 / 3.47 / 3.51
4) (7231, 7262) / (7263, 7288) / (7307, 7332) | 0.00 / 3.55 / 3.51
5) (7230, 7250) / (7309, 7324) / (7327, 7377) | 0.00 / 3.59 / 3.59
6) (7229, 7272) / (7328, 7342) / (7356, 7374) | 0.01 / 3.52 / 3.6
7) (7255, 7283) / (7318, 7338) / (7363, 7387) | -0.01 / 3.5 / 3.51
